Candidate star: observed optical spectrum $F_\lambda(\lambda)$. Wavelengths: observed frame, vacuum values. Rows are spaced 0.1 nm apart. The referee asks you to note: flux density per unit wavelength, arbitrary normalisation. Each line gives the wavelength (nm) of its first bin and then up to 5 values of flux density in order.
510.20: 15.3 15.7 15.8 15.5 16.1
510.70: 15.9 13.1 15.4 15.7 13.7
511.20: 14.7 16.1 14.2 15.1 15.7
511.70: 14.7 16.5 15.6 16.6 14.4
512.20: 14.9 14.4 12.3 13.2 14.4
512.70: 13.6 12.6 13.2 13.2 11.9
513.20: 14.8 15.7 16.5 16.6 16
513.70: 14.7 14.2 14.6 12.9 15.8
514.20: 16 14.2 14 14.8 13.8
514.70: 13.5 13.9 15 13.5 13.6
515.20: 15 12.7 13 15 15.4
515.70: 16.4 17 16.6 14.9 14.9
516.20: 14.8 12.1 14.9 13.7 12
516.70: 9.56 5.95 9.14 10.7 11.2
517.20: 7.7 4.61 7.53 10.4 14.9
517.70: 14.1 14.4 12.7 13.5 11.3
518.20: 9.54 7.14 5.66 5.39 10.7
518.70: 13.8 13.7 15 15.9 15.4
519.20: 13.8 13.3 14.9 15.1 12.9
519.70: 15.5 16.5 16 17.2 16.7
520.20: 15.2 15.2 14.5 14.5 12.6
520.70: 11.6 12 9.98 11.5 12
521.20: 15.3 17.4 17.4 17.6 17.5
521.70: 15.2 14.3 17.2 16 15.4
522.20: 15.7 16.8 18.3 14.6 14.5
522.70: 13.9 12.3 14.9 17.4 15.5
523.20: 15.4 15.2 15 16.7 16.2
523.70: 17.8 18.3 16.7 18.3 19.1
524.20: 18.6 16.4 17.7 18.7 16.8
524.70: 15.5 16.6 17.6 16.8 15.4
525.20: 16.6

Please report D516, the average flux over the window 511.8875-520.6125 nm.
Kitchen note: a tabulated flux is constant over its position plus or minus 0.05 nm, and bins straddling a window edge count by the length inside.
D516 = 13.5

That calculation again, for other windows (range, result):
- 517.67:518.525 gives 10.5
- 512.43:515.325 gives 14.3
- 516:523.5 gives 13.5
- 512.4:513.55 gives 14.1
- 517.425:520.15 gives 13.1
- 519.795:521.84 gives 14.7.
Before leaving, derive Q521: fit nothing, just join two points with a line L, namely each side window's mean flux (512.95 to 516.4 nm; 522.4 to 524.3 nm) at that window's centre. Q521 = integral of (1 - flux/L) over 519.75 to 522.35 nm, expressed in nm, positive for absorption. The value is 0.12 nm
